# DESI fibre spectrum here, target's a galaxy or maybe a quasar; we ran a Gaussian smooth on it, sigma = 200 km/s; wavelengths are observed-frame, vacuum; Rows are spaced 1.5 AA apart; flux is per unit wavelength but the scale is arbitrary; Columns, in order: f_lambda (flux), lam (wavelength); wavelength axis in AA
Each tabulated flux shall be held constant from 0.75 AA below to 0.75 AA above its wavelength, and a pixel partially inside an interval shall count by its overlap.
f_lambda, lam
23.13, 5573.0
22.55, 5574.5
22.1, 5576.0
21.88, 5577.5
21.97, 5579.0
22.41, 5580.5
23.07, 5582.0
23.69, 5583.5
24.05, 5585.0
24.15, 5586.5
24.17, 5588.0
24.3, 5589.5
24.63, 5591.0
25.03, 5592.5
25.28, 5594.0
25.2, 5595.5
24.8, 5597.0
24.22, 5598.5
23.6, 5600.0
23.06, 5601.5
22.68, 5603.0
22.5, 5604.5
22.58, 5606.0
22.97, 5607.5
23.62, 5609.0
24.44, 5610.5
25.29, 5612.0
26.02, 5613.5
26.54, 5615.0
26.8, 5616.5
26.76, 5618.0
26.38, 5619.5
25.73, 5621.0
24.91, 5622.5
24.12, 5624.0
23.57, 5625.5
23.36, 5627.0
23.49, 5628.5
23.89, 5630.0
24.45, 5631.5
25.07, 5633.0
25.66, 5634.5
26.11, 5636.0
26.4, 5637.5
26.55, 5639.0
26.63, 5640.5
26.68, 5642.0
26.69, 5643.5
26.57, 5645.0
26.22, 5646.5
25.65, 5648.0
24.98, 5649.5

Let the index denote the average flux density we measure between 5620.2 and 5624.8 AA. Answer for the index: 24.9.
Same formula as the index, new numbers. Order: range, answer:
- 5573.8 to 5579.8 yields 22.1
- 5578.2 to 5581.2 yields 22.2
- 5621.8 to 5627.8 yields 24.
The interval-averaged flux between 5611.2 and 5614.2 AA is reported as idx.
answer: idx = 25.6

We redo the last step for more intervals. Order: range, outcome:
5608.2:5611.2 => 24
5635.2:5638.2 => 26.2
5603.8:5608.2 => 22.7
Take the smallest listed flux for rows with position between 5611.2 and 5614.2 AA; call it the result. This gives 25.29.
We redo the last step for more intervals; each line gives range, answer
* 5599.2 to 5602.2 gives 23.06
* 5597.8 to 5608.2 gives 22.5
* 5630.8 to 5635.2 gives 24.45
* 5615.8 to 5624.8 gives 24.12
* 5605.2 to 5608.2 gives 22.58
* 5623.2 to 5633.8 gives 23.36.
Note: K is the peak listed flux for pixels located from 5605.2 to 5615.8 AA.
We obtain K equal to 26.54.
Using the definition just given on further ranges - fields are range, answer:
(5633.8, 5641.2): 26.63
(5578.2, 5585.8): 24.05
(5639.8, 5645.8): 26.69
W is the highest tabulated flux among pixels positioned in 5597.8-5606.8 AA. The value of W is 24.22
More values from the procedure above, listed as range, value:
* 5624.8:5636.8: 26.11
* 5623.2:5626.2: 24.12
